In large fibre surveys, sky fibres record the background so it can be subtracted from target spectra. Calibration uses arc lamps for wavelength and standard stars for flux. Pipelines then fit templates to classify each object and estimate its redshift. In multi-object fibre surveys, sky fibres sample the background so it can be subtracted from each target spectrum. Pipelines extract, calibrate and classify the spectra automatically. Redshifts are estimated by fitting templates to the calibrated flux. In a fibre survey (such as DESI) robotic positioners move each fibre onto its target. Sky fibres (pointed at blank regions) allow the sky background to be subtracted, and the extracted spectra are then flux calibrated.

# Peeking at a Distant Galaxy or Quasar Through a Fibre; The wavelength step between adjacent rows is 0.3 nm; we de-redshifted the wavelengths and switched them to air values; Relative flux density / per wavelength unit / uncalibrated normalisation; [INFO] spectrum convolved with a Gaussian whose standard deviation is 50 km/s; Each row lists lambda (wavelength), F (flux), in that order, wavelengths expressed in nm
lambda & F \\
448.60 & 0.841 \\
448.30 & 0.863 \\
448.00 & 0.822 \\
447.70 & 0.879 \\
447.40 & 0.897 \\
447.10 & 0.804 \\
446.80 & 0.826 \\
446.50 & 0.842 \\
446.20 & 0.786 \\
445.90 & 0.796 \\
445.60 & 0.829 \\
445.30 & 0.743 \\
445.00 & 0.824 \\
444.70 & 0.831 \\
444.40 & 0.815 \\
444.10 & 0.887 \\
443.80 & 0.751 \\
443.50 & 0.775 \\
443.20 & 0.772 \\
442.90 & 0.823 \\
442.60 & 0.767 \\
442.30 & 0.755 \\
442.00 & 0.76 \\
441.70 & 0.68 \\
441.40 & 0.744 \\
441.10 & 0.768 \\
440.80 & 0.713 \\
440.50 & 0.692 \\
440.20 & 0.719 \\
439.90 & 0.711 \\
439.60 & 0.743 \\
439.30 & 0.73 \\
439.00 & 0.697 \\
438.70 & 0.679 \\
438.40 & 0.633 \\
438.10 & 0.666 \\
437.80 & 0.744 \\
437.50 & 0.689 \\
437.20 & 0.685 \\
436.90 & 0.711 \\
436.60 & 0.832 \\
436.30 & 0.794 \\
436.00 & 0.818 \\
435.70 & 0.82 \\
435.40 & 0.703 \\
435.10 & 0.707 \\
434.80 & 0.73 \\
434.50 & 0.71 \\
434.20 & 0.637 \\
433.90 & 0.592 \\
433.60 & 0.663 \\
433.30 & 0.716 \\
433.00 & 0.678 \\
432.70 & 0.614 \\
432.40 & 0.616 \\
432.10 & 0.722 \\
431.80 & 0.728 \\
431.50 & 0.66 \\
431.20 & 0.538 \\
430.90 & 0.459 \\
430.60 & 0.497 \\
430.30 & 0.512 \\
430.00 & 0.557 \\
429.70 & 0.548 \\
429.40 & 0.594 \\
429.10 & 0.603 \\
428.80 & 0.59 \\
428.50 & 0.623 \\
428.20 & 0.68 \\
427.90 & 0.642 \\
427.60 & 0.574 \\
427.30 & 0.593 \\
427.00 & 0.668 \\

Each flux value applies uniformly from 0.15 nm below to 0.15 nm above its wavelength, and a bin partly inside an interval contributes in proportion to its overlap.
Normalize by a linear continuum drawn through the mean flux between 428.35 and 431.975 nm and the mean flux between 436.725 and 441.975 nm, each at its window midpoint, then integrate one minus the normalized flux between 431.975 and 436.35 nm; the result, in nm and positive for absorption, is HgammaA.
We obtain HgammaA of -0.445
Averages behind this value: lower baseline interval 0.577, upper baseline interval 0.708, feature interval 0.699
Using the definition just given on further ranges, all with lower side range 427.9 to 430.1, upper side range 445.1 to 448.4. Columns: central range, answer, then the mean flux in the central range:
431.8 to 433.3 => -0.05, 0.67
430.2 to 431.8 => 0.20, 0.552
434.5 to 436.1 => -0.16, 0.749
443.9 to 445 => -0.06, 0.837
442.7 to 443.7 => -0.01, 0.787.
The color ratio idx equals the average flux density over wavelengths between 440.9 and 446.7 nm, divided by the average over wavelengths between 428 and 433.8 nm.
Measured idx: 1.29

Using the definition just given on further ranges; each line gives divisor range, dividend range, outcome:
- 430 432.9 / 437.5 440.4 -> 1.18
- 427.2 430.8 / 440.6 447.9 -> 1.36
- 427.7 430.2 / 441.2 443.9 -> 1.26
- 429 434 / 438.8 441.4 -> 1.19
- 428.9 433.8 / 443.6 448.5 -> 1.36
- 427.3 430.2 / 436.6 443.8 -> 1.21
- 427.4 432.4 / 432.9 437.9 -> 1.21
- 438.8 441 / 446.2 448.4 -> 1.18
